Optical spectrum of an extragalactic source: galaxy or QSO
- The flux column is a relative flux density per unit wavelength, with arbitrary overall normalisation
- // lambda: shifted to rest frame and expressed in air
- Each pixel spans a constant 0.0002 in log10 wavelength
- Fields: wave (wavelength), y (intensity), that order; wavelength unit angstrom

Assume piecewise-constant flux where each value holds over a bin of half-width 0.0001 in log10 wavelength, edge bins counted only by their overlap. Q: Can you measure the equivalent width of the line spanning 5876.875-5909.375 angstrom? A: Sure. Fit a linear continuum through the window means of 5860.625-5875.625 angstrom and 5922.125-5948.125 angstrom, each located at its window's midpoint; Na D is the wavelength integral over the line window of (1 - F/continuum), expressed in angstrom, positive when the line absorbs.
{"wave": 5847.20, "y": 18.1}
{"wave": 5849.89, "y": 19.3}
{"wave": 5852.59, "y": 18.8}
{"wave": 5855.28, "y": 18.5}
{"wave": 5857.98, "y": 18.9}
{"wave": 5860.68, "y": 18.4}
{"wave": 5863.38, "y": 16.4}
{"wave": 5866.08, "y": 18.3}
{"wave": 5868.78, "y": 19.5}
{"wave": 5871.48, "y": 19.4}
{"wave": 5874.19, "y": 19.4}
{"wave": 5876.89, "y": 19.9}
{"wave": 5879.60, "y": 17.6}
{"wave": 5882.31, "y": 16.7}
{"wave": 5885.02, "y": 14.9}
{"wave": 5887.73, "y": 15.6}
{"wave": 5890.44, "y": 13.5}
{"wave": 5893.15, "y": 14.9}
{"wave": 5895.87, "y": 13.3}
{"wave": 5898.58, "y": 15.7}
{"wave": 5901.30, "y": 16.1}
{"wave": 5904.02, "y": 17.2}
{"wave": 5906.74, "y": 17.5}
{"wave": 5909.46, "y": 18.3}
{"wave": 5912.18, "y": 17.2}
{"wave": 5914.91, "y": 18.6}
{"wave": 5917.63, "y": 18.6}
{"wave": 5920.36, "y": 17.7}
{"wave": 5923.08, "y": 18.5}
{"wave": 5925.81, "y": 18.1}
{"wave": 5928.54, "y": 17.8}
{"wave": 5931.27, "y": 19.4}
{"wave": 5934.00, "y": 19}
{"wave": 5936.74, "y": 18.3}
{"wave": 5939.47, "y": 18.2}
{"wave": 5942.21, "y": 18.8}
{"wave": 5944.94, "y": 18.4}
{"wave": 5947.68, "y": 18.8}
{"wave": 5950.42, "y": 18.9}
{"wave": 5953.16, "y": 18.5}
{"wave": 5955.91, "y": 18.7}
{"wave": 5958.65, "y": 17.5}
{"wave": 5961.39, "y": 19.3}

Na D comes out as 4.5 angstrom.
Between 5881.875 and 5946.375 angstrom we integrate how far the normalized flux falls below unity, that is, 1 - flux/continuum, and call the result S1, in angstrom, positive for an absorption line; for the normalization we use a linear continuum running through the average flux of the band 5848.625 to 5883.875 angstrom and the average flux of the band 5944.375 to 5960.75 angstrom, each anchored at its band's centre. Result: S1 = 4.6 angstrom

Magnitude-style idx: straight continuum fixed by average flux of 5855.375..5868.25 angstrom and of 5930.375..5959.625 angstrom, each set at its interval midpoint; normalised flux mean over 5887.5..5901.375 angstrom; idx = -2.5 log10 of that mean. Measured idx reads 0.241 mag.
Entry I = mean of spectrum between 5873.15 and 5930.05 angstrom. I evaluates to 17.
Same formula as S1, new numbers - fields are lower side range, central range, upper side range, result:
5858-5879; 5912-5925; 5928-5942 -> 0.3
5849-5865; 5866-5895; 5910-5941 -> 1.9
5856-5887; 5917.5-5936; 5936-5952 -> 0.0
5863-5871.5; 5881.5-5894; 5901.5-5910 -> 2.0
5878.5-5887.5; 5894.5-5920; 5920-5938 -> 0.7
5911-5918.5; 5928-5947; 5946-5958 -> -0.2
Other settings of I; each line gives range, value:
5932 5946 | 18.6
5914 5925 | 18.3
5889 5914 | 16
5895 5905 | 15.6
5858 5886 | 18.1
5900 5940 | 18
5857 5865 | 17.9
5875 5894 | 16.3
